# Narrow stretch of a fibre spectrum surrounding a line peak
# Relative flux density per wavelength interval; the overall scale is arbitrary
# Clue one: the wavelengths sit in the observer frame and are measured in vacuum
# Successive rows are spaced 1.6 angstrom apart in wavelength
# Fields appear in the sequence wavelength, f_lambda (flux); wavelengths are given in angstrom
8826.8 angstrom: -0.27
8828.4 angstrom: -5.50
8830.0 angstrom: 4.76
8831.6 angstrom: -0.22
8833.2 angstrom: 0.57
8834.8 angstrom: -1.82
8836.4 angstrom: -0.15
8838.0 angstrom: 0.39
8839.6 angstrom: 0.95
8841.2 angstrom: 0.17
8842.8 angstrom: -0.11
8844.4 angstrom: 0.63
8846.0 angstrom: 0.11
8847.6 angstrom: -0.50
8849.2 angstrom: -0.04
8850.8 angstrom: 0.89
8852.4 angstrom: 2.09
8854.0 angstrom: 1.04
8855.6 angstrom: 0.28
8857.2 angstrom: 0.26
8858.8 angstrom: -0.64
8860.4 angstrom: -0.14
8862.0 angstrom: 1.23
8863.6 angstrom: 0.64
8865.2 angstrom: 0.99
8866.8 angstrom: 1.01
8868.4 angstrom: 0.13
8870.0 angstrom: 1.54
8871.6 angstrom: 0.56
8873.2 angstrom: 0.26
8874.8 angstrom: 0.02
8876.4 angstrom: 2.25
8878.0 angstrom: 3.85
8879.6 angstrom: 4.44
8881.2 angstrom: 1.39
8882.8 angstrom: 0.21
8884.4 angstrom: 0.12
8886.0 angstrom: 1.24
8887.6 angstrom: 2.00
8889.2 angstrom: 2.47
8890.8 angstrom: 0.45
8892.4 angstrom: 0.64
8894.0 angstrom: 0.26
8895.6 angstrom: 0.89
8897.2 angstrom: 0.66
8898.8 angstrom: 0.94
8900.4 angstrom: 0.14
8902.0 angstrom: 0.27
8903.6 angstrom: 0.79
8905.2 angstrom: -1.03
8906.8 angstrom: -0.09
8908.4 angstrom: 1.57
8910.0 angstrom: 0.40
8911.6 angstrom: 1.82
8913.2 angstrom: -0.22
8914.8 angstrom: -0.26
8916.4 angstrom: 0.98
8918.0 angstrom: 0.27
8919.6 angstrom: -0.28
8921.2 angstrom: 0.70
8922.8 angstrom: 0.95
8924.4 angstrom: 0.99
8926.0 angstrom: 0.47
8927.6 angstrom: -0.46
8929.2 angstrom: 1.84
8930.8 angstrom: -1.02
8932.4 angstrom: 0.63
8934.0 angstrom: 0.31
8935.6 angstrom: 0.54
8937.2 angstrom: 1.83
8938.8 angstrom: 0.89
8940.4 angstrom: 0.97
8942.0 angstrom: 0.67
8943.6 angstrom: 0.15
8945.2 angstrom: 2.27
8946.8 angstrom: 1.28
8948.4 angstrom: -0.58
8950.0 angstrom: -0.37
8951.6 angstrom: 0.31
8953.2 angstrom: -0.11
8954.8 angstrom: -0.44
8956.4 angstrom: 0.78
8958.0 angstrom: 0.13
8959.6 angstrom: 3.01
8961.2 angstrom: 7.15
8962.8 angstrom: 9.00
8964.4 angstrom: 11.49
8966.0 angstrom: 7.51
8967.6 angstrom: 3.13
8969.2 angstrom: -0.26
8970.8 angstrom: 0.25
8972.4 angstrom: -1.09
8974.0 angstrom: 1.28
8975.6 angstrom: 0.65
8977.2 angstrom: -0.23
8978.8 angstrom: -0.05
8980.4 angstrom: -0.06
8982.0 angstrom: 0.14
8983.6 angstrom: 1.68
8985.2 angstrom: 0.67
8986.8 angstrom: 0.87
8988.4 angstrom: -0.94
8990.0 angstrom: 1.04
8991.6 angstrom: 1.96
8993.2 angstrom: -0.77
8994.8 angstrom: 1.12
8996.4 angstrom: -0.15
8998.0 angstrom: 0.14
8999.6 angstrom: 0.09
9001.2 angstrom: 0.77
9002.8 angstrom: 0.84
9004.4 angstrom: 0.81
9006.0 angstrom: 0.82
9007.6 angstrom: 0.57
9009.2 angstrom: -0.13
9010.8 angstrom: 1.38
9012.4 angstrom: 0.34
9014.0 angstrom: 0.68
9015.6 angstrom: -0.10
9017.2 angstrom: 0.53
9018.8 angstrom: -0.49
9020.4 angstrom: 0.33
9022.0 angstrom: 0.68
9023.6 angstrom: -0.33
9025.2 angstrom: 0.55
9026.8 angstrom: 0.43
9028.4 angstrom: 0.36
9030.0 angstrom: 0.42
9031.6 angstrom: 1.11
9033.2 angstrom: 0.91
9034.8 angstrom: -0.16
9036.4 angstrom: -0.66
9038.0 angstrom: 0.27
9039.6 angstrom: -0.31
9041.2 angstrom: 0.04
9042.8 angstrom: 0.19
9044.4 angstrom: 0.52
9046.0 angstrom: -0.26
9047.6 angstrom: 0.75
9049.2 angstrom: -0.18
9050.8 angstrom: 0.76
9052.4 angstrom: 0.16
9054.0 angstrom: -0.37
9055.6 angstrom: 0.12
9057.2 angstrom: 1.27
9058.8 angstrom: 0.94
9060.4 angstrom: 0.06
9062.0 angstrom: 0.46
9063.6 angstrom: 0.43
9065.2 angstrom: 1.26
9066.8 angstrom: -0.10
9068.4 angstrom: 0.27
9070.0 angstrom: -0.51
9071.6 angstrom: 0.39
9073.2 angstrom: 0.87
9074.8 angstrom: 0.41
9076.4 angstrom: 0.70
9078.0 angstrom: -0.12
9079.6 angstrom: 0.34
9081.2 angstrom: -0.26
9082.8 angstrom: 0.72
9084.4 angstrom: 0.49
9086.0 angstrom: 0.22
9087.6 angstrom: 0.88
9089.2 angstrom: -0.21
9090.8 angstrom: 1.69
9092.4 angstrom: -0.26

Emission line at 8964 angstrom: [O III]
